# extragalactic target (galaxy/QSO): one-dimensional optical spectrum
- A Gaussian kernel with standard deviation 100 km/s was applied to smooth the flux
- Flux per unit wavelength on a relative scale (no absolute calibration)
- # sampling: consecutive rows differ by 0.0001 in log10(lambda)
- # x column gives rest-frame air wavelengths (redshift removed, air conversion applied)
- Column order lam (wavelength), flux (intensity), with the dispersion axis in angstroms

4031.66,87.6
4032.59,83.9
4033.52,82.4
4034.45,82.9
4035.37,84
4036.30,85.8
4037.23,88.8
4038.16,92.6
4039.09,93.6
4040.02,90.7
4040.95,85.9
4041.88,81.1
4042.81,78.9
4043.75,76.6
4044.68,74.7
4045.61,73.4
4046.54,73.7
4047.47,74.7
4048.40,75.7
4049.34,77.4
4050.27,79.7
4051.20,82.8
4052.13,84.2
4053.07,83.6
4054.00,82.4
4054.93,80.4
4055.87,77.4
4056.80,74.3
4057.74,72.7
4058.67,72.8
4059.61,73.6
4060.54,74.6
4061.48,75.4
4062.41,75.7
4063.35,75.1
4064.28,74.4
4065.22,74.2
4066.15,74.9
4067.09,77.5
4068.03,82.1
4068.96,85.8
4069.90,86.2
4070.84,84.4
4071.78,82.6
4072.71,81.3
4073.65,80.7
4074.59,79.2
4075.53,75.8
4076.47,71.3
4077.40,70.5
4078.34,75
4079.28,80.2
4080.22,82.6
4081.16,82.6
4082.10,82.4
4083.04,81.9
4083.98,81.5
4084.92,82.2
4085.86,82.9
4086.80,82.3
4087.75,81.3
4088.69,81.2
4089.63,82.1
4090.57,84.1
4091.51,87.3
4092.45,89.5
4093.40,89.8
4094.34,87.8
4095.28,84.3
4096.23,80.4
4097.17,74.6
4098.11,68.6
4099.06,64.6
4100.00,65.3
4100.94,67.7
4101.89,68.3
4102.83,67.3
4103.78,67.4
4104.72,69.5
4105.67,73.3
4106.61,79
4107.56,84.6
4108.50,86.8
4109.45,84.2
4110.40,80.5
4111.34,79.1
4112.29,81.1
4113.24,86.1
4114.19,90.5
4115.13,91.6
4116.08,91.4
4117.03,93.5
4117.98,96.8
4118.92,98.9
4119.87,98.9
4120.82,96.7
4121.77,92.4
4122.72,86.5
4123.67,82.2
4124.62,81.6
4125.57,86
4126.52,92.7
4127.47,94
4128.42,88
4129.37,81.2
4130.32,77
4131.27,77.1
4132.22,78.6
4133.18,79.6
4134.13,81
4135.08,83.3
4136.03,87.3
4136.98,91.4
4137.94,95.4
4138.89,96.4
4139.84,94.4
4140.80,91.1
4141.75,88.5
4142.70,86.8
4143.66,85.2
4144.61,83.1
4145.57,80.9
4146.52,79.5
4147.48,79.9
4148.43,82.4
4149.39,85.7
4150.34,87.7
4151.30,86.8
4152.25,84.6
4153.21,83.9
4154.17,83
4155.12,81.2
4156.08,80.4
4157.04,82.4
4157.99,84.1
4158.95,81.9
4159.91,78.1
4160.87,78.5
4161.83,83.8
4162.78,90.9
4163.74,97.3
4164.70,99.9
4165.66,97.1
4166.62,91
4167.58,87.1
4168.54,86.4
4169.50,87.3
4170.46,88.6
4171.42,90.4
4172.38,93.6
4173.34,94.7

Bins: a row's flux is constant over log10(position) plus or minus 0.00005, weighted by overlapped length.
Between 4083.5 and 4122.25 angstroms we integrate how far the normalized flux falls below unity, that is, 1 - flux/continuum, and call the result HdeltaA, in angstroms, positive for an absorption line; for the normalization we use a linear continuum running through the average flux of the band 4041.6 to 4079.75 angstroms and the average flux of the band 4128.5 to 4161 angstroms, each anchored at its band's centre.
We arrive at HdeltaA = -0.6 angstroms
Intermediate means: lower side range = 77.7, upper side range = 84.2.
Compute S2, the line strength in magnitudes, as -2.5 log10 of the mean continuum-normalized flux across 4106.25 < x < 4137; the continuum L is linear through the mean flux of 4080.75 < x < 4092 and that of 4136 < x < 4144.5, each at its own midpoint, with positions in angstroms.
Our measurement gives 0.01 mag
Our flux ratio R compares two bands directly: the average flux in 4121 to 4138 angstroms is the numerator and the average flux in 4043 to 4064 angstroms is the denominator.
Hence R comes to 1.11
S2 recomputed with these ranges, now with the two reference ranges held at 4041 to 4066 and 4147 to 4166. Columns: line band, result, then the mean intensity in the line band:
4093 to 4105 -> 0.101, 73.5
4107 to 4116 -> -0.044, 85.1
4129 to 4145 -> -0.025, 85.8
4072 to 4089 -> -0.007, 79.8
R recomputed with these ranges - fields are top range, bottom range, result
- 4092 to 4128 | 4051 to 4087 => 1.05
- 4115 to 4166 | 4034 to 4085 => 1.09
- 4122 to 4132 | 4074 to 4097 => 1.04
